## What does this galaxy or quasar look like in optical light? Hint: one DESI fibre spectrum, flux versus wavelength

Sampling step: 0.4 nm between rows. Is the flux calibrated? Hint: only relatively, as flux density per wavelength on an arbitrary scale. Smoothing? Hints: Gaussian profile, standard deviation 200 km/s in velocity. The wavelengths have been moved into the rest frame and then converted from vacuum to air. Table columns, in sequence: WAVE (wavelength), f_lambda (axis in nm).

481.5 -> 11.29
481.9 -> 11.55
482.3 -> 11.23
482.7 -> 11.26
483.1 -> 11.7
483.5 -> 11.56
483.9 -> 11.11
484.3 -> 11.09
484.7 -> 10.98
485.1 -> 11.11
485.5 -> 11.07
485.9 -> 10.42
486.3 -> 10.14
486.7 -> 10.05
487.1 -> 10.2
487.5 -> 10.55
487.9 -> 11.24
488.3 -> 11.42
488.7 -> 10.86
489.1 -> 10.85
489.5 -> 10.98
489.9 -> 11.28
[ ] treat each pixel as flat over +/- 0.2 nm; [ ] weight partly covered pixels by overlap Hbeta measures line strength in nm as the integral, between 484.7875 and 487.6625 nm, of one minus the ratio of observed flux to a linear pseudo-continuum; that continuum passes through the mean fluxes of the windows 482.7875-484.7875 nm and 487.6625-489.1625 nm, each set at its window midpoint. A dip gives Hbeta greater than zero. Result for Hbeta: 0.17 nm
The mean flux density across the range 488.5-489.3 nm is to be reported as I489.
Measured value 10.9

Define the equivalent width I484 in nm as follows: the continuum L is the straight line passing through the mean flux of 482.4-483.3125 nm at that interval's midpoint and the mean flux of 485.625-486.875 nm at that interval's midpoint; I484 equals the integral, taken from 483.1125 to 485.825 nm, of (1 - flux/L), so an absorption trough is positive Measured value -0.07 nm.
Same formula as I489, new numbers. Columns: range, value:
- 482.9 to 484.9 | 11.3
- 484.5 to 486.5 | 10.7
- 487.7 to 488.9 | 11.2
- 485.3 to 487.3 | 10.4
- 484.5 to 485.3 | 11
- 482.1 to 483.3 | 11.4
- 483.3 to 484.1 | 11.3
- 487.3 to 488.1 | 10.9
